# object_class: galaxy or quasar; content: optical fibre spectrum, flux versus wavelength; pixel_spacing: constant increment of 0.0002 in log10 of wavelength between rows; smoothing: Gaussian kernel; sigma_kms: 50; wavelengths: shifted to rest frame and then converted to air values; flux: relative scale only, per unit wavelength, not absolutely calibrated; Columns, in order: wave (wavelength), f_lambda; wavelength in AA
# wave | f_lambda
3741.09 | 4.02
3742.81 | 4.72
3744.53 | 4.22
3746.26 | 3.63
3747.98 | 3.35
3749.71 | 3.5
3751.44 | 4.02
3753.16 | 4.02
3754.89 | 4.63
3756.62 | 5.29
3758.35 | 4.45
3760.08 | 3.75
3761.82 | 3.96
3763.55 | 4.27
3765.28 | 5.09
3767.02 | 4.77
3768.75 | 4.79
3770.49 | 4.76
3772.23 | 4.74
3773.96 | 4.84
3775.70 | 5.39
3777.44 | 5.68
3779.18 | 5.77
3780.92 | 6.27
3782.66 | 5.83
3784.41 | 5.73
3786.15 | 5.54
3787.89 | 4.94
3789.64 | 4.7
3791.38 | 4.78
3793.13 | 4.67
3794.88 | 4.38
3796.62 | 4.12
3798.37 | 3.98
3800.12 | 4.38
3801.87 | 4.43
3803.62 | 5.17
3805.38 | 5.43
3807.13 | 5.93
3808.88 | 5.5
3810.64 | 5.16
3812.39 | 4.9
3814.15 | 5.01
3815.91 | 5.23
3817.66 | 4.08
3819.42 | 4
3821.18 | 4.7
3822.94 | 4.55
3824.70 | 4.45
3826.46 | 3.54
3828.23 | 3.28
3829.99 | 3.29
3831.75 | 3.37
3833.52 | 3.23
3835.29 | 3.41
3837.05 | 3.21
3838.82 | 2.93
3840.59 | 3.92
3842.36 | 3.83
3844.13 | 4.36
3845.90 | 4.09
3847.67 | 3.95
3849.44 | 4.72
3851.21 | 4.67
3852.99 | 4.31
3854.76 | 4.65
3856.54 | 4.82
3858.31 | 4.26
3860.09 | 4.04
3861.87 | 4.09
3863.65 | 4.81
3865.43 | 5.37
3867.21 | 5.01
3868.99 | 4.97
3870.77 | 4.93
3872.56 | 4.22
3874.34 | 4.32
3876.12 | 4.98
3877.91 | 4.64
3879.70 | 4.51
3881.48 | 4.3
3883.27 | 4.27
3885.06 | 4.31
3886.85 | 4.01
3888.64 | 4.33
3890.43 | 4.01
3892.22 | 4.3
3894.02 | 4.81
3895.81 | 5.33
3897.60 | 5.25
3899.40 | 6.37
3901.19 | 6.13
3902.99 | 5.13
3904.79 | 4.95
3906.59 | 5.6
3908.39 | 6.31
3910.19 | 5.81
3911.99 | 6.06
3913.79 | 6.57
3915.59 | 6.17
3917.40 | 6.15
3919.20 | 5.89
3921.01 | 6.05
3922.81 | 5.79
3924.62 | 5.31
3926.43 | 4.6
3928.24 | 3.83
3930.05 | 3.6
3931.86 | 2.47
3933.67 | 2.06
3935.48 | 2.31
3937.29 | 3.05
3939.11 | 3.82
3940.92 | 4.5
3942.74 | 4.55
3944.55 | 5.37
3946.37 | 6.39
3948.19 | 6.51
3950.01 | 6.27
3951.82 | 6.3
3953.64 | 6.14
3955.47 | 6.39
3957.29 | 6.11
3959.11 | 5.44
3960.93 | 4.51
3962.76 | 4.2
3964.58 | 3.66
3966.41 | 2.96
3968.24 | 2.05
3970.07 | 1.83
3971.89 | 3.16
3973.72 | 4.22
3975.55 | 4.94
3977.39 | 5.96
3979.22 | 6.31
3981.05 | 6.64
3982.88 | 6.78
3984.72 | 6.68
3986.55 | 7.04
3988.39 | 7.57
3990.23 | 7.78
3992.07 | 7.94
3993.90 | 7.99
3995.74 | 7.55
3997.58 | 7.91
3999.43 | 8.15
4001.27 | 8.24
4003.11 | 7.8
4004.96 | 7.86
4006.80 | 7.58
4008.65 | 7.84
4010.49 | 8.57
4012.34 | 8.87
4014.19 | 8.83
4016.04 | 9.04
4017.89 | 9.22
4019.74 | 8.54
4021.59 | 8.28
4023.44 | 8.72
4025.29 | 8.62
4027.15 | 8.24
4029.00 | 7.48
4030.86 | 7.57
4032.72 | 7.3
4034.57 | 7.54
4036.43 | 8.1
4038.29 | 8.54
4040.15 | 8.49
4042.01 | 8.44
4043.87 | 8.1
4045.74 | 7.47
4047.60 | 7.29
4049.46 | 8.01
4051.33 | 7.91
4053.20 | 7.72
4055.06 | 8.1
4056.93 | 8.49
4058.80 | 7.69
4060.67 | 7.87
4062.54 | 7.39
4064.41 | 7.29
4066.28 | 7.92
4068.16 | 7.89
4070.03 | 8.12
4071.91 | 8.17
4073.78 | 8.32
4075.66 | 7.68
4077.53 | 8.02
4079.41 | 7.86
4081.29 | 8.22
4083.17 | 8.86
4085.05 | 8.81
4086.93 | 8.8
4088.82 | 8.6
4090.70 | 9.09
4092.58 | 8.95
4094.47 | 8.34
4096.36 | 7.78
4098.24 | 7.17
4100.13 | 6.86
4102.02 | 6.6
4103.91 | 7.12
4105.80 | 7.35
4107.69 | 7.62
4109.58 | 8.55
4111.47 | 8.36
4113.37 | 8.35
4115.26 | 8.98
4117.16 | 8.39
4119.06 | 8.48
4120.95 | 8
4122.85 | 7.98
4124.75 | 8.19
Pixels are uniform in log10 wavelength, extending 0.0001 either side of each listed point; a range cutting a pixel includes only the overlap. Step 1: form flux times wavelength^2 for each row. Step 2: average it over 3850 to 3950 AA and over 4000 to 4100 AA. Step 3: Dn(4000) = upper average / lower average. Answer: 1.82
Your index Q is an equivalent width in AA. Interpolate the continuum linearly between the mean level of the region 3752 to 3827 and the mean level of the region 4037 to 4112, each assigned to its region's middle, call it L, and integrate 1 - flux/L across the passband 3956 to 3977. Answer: 8.59 AA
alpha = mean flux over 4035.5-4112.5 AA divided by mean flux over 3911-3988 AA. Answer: 1.60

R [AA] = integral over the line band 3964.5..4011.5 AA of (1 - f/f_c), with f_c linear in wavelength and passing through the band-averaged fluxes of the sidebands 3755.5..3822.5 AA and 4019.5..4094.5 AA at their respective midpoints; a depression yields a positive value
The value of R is 5.9 AA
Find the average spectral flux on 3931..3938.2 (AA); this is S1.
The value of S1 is 2.47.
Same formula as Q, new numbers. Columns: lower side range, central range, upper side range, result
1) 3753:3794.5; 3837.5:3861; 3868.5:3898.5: 2.5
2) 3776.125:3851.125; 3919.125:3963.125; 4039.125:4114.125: 9.7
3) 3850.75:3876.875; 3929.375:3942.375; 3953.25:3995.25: 5.1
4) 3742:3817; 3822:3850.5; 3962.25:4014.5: 8.0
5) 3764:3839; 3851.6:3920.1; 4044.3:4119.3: 8.2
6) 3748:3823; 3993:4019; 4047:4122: -3.8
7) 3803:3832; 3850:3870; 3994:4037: 2.7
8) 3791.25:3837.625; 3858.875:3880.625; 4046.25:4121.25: 2.0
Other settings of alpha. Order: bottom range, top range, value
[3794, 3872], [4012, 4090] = 1.86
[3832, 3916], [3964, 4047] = 1.54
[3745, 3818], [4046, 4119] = 1.67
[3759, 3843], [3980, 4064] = 1.74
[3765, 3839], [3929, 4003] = 1.16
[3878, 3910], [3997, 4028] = 1.69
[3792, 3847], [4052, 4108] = 1.86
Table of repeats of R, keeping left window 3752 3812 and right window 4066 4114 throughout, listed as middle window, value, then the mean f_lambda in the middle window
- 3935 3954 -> 4.4 AA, 5.05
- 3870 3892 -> 5.7 AA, 4.4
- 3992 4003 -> -1.3 AA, 7.96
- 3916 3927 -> 1.1 AA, 5.68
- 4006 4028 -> -3.7 AA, 8.54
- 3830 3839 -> 3.6 AA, 3.26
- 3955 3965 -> 2.5 AA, 5.06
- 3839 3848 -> 2.6 AA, 3.95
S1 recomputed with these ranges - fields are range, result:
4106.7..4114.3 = 8.21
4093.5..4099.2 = 7.76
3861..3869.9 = 4.85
